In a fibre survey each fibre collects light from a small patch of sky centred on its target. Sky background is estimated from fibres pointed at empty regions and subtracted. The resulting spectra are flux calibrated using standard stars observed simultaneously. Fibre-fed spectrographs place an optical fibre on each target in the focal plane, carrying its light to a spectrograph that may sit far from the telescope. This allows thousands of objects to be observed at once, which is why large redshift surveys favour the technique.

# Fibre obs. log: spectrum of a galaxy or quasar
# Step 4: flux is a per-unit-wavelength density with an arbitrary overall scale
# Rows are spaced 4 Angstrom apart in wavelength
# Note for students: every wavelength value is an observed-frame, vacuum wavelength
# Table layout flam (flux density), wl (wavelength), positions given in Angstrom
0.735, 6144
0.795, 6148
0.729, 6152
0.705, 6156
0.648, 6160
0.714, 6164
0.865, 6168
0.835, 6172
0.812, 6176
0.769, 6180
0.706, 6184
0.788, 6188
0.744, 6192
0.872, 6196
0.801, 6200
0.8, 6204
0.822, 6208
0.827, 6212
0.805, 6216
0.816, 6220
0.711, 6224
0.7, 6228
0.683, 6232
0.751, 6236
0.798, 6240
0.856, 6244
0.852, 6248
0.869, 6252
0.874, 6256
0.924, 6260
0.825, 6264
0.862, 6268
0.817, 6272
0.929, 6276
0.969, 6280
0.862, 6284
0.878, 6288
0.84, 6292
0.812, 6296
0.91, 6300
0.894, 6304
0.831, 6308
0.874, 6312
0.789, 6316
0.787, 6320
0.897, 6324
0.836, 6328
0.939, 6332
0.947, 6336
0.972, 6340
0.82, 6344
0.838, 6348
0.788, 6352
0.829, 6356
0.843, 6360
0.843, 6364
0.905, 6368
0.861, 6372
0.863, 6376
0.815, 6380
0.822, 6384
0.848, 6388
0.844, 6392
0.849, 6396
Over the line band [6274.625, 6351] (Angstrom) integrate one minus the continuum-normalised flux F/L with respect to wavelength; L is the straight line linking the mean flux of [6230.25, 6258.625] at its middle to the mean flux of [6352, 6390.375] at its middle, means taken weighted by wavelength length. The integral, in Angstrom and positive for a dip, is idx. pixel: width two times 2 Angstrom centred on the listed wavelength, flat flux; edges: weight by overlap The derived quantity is -3.9 Angstrom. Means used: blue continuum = 0.815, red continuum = 0.845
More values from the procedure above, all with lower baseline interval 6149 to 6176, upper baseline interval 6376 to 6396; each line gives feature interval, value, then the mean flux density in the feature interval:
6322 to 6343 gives -2.46 Angstrom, 0.914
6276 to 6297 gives -2.09 Angstrom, 0.88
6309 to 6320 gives -0.17 Angstrom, 0.823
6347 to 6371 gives -0.43 Angstrom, 0.842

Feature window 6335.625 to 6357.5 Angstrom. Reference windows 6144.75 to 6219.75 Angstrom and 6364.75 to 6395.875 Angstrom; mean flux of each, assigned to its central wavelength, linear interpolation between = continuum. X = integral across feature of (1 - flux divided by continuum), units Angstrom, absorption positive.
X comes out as -0.6 Angstrom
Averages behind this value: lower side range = 0.78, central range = 0.86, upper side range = 0.851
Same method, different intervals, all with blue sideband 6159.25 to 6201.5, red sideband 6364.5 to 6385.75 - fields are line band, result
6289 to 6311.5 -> -0.93 Angstrom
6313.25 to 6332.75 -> -0.26 Angstrom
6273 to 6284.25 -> -1.41 Angstrom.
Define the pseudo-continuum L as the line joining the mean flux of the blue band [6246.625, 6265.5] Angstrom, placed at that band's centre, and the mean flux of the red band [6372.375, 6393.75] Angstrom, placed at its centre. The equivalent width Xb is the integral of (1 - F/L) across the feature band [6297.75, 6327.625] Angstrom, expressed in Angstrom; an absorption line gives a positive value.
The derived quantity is 0.1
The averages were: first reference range 0.871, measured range 0.853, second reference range 0.84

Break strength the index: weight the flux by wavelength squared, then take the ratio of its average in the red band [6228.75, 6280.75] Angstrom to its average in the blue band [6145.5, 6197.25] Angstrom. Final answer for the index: 1.13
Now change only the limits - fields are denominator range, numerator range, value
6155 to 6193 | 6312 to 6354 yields 1.19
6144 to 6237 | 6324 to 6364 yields 1.19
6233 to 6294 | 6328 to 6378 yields 1.04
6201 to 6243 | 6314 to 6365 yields 1.15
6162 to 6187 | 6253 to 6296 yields 1.15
